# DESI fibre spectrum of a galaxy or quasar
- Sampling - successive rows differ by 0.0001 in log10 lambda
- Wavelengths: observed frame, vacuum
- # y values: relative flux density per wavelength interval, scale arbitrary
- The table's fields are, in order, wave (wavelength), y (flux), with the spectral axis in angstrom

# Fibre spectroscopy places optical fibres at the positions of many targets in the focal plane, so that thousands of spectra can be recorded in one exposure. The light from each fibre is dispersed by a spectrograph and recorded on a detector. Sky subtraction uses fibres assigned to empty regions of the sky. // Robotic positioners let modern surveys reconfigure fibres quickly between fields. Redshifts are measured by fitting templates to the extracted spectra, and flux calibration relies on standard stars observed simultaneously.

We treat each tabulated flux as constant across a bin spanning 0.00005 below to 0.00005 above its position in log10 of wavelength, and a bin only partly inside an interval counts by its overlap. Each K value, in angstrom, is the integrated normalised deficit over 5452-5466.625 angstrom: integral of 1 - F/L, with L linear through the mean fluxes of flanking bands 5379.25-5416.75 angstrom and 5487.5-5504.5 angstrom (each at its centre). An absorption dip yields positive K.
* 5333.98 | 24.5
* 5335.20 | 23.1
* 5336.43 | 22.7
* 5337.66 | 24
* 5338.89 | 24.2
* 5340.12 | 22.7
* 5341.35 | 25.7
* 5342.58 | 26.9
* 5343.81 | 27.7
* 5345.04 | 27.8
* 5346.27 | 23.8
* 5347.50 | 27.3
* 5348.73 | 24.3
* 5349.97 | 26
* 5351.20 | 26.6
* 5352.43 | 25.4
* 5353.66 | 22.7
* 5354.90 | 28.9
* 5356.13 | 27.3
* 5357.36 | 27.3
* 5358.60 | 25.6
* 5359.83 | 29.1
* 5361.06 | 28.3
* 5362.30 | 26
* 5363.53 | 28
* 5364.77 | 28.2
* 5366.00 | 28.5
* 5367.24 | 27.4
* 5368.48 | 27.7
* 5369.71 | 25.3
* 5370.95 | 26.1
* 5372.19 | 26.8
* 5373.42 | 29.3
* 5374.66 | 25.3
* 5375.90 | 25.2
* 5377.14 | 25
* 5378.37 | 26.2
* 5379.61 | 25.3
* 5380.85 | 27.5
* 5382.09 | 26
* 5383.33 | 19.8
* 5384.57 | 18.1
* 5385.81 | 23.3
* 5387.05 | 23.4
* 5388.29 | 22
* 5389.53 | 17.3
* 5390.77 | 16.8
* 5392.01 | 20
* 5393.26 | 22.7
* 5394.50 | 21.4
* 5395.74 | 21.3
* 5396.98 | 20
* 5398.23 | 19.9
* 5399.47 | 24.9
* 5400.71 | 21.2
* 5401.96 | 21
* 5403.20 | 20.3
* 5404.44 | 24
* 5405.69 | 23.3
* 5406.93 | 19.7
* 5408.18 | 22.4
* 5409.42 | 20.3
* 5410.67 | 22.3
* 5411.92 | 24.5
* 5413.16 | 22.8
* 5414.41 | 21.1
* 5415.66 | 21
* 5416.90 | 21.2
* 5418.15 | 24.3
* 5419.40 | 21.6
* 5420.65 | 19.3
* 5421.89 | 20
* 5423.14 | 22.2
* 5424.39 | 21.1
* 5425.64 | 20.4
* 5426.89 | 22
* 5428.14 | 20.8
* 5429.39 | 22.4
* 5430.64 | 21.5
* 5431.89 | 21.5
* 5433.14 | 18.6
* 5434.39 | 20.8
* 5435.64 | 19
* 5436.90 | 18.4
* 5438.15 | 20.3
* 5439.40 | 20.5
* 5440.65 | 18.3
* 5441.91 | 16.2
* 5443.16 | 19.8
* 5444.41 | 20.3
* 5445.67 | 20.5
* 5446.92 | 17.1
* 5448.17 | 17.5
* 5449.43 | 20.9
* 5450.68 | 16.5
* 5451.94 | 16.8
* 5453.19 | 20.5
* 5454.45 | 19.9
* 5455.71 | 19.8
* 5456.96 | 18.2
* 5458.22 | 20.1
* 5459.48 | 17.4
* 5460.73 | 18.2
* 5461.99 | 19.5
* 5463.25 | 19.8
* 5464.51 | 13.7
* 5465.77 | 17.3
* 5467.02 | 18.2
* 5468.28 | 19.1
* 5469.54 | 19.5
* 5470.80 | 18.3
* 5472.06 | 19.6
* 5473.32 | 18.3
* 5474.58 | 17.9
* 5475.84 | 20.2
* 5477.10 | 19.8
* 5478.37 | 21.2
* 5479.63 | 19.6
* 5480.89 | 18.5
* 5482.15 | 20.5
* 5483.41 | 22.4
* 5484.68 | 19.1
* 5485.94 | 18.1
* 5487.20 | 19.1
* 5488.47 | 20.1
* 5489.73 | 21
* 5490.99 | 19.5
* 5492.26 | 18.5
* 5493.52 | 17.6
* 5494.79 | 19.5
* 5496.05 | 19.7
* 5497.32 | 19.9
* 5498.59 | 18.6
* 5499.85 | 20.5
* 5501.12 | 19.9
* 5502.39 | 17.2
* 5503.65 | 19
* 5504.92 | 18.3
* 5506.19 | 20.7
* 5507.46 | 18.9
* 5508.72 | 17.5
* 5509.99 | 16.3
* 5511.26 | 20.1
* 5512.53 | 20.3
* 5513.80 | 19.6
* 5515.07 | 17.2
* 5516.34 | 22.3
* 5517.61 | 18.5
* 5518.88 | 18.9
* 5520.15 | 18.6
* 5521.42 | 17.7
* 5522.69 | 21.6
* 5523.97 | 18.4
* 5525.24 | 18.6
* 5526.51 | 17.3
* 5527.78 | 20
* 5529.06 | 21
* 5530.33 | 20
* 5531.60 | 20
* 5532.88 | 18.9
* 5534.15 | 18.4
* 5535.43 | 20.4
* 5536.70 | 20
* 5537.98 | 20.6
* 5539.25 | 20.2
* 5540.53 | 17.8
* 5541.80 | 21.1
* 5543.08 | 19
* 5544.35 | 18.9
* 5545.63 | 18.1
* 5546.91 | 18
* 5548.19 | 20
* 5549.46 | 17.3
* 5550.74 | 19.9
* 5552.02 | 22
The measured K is 1.24 angstrom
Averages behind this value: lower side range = 21.8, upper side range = 19.3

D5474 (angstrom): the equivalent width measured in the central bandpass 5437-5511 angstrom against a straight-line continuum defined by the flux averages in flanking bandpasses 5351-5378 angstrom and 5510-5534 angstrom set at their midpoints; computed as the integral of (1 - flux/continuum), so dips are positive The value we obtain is 8.74 angstrom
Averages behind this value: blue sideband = 26.8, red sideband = 19.3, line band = 19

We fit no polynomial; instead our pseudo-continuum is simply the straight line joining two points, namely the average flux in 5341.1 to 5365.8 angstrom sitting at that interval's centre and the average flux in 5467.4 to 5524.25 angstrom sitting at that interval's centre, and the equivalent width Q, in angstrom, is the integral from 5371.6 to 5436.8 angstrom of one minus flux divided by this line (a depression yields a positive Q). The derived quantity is 5.5 angstrom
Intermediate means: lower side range 26.7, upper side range 19.3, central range 22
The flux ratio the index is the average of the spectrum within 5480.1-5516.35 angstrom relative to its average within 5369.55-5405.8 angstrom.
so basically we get 0.8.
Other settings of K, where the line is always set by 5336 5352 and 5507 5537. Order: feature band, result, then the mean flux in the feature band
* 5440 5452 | 1.8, 18.5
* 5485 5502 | 0.7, 19.3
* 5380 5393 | 1.3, 21.5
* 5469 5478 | 0.7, 19.1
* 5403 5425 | 1.1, 21.8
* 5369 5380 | -0.8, 26.1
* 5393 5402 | 0.8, 21.5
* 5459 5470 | 1.6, 18.1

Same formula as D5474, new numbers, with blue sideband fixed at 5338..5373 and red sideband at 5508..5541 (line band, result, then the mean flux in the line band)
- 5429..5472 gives 6.6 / 19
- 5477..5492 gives 0.8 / 19.9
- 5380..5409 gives 3.8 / 21.6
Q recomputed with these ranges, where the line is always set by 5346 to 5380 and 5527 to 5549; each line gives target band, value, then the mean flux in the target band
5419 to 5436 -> 2.2 angstrom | 20.8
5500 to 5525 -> 1.8 angstrom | 19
